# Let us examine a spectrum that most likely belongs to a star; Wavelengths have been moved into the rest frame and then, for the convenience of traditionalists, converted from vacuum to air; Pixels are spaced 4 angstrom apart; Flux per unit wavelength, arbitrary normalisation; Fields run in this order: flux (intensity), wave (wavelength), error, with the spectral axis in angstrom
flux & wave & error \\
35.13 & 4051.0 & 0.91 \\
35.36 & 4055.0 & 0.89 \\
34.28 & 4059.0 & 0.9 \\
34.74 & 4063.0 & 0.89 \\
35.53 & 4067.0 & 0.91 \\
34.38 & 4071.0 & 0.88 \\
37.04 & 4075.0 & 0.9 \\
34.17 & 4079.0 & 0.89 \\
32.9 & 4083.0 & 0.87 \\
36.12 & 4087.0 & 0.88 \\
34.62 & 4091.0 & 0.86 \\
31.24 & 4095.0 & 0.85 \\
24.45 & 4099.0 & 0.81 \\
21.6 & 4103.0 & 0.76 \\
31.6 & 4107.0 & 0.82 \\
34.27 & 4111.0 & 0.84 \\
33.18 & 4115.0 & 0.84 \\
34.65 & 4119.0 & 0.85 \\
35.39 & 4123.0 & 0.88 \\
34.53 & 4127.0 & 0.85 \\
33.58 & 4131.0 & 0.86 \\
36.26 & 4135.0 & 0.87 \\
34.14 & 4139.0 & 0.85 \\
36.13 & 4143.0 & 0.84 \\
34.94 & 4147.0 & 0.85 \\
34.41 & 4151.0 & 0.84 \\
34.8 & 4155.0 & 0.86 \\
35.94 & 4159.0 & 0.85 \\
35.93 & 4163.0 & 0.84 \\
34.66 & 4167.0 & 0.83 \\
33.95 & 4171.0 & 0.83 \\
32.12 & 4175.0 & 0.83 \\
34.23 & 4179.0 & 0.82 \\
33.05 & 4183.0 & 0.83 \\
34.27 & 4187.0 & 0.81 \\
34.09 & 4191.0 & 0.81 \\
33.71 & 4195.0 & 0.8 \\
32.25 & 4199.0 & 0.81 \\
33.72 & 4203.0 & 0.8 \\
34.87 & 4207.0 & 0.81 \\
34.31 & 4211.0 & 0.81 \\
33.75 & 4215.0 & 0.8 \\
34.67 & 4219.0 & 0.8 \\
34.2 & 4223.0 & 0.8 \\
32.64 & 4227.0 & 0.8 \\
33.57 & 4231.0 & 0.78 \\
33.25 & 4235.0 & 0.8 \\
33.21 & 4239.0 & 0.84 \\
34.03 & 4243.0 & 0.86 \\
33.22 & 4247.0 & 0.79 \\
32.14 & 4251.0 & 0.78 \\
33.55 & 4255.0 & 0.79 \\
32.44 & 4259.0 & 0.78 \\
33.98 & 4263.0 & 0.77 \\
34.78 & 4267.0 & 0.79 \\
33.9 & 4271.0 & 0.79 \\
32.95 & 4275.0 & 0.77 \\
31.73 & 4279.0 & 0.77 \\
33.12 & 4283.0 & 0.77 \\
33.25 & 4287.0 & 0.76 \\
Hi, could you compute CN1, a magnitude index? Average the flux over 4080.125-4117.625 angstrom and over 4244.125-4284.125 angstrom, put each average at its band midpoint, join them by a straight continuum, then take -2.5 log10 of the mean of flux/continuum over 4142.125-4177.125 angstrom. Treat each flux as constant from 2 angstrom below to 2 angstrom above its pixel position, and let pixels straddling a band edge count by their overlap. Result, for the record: -0.090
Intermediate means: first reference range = 31.2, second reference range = 33.2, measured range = 34.7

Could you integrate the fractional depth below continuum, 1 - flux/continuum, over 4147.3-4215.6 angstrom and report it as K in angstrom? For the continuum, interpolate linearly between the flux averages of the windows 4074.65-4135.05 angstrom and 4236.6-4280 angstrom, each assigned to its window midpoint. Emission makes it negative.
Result -2.46 angstrom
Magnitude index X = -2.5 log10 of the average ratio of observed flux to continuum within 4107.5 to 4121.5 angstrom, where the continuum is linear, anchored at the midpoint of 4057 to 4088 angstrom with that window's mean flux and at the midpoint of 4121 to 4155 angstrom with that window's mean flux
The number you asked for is 0.03 mag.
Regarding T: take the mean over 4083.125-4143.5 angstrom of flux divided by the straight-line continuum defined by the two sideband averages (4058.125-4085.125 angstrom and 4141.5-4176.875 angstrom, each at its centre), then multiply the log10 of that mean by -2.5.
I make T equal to 0.07 mag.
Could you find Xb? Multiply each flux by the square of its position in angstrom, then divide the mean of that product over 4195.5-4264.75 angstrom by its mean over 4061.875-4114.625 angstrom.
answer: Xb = 1.10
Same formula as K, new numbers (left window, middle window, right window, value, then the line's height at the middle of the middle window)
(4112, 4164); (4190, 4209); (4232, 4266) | 0.2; 34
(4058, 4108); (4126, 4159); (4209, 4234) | -1.9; 33.1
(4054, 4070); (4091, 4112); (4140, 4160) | 3.7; 35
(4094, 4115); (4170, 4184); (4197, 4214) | -0.4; 32.4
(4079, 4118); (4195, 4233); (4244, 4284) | -1.3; 32.6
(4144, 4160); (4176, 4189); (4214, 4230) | 0.3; 34.5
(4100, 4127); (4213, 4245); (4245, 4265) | -0.8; 32.8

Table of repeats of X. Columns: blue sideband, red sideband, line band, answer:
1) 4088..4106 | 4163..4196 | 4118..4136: -0.14 mag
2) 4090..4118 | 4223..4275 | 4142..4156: -0.13 mag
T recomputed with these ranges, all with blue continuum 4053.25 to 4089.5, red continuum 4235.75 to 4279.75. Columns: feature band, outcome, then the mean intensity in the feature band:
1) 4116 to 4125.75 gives -0.009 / 34.8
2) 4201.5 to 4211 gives -0.018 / 34.3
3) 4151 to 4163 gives -0.035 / 35.3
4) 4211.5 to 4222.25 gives -0.018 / 34.2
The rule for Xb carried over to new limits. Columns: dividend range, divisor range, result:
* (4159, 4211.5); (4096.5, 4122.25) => 1.17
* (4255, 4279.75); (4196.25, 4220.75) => 1.01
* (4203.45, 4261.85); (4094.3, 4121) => 1.18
